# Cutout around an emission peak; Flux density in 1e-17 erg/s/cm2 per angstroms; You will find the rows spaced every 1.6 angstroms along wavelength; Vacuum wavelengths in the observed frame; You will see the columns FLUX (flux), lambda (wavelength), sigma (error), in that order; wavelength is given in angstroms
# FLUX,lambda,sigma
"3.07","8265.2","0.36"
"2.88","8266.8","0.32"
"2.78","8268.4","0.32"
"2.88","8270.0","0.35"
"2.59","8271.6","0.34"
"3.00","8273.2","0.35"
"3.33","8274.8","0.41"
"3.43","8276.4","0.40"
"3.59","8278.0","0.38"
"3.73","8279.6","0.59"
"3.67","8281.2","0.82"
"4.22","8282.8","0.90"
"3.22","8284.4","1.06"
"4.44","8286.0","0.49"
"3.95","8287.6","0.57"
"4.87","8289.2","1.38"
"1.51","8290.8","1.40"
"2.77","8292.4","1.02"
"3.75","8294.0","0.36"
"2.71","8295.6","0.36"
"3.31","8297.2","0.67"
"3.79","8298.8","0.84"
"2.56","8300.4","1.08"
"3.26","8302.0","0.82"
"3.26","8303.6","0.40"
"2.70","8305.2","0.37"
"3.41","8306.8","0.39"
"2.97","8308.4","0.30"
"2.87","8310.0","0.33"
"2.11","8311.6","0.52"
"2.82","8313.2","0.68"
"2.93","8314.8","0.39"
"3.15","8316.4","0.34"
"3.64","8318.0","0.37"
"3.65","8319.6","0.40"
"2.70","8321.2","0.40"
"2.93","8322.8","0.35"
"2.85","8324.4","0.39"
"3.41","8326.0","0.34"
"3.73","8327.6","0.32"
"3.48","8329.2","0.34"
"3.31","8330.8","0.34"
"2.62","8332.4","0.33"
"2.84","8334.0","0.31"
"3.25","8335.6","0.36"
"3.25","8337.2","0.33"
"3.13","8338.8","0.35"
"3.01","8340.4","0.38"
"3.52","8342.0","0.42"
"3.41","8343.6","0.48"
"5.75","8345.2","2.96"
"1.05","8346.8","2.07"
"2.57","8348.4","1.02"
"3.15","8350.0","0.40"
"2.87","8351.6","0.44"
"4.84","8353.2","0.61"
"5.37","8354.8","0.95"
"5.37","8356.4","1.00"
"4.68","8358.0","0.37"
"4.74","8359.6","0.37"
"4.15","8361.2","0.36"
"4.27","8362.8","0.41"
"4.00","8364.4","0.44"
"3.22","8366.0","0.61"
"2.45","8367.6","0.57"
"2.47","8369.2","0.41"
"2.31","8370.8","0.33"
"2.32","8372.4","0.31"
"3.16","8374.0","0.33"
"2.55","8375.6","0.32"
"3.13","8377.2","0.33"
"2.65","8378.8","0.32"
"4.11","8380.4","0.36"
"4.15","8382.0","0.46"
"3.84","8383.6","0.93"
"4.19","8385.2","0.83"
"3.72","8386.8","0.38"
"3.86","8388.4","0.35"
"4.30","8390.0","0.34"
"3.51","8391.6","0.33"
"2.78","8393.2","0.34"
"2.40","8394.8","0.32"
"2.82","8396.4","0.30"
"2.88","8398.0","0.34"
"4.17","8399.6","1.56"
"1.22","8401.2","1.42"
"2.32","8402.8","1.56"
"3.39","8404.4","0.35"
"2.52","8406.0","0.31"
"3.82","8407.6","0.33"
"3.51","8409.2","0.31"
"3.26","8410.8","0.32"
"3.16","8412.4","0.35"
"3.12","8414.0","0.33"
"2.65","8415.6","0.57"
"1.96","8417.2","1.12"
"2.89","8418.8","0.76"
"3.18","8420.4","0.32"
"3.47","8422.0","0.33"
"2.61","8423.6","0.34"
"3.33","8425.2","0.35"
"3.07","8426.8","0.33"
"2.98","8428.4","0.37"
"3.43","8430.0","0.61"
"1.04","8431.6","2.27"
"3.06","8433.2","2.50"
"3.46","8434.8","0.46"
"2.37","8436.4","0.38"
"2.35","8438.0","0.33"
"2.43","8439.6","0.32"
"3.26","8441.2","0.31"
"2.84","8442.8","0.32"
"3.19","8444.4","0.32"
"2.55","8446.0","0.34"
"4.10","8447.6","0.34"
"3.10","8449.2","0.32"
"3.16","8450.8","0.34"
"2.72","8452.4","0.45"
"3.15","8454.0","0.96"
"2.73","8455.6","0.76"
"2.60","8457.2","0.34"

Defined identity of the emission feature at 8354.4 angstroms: Halpha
